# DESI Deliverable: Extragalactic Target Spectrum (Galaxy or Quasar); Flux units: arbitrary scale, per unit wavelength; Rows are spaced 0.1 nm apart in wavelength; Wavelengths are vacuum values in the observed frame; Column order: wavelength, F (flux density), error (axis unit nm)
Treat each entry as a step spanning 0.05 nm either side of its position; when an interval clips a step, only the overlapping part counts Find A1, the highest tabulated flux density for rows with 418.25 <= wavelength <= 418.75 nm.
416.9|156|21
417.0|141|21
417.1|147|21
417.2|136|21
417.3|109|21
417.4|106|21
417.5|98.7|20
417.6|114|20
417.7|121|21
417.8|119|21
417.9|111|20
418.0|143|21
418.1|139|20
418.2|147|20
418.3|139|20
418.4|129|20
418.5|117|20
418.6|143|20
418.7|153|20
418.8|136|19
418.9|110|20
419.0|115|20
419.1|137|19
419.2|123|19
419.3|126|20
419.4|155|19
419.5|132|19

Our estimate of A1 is 153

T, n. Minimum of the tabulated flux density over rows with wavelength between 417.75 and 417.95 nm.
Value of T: 111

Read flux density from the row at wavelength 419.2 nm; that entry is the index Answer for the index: 123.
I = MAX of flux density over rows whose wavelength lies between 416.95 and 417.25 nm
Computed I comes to 147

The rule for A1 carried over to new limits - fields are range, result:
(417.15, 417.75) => 136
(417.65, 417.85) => 121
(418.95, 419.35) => 137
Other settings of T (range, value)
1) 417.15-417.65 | 98.7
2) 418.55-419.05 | 110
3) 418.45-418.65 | 117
